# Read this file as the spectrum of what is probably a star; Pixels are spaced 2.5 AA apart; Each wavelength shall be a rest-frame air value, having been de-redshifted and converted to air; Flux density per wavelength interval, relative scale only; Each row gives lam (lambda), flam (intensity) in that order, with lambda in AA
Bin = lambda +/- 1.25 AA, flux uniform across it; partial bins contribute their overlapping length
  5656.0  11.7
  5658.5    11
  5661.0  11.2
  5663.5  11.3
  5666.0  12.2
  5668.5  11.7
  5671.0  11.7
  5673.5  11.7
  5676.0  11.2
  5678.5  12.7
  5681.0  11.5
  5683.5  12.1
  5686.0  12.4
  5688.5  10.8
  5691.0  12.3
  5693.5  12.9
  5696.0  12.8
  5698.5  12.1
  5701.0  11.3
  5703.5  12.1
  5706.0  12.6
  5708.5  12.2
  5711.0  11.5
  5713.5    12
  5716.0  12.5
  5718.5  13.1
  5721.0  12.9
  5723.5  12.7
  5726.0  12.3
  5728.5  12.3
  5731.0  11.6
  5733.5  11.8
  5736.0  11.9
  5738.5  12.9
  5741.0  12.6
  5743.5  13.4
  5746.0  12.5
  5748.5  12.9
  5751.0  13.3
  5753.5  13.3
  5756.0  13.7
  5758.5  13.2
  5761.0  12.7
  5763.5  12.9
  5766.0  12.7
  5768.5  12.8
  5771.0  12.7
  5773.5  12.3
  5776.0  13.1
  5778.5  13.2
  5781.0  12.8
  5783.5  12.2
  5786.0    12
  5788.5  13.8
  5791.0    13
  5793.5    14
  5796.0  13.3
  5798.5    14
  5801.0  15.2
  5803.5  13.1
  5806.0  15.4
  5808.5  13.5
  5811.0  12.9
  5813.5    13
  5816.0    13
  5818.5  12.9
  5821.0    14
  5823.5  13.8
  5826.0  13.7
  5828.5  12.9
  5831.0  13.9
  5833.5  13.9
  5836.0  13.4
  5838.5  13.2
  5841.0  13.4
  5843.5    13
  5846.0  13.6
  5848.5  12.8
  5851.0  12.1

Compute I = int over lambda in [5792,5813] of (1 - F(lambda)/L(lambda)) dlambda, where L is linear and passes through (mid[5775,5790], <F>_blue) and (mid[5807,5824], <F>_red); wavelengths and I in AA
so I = -1.2 AA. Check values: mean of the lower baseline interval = 12.8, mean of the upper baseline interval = 13.3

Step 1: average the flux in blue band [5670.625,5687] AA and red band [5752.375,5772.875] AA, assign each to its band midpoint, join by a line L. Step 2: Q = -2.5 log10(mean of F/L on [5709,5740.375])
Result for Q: 0.017 mag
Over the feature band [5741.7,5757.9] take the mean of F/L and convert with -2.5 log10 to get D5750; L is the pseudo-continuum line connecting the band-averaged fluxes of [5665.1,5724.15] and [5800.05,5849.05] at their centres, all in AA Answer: -0.04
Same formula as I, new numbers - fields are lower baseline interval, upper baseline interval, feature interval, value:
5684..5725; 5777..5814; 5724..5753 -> 0.40 AA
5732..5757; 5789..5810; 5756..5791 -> 1.44 AA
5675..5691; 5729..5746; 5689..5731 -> -0.69 AA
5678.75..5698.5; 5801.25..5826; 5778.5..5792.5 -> 0.47 AA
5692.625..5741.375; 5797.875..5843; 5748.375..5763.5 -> -0.46 AA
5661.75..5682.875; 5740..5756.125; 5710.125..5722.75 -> 0.08 AA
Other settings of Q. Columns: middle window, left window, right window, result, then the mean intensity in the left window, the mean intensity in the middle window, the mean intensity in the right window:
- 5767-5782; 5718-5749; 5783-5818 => 0.02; 12.5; 12.8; 13.5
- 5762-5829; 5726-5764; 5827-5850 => -0.02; 12.7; 13.3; 13.3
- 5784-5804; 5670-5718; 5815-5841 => -0.03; 12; 13.5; 13.5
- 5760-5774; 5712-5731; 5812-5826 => 0.02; 12.5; 12.7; 13.4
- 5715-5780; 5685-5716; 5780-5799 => -0.01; 12.1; 12.7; 13.1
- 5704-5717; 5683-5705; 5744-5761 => 0.02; 12.1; 12.1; 13.1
